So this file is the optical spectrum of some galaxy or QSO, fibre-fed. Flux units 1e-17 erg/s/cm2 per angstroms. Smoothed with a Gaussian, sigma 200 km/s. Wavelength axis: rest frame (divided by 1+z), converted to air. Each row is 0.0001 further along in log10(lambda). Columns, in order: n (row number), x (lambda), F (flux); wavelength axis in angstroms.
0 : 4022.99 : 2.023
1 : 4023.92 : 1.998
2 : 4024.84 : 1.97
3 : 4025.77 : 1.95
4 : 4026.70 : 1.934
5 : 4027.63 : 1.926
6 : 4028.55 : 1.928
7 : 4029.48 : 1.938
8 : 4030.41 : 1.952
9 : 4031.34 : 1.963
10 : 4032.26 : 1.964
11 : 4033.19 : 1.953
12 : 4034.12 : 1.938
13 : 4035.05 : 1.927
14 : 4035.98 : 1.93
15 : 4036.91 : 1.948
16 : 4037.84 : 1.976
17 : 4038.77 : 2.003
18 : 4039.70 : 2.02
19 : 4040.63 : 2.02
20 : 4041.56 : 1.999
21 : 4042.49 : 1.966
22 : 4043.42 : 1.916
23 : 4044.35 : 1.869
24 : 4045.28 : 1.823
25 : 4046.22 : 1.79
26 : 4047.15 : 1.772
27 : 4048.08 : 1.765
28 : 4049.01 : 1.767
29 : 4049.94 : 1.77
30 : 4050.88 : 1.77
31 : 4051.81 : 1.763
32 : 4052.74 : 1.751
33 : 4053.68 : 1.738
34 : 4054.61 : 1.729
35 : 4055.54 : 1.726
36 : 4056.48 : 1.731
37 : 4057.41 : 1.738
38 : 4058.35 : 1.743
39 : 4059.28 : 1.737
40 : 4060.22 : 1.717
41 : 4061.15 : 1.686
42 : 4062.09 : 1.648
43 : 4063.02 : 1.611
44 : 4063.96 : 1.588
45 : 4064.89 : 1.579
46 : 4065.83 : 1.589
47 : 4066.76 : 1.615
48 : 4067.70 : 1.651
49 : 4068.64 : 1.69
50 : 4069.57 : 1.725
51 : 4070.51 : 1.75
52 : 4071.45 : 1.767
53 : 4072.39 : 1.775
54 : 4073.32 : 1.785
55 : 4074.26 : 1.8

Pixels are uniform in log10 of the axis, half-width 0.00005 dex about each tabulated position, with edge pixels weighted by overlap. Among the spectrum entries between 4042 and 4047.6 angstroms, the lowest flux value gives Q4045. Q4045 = 1.772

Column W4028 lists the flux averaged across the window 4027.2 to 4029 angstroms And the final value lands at 1.94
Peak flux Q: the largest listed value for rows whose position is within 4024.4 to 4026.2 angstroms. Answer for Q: 1.97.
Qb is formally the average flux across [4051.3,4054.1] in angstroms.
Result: 1.75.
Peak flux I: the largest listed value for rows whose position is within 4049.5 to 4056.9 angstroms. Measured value 1.77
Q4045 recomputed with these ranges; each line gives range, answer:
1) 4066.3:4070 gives 1.615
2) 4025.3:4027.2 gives 1.934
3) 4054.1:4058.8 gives 1.726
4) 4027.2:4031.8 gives 1.926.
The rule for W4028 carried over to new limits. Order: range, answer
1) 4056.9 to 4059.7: 1.74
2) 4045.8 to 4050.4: 1.78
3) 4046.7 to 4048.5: 1.77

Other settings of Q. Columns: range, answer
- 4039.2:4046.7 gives 2.02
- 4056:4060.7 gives 1.743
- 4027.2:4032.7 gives 1.964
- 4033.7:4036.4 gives 1.938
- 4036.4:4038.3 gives 1.976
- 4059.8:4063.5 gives 1.717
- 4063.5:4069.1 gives 1.69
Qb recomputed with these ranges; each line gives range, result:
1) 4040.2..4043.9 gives 1.98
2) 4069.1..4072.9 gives 1.76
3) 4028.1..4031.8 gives 1.94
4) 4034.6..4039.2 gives 1.96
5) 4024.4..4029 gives 1.94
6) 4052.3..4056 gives 1.74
